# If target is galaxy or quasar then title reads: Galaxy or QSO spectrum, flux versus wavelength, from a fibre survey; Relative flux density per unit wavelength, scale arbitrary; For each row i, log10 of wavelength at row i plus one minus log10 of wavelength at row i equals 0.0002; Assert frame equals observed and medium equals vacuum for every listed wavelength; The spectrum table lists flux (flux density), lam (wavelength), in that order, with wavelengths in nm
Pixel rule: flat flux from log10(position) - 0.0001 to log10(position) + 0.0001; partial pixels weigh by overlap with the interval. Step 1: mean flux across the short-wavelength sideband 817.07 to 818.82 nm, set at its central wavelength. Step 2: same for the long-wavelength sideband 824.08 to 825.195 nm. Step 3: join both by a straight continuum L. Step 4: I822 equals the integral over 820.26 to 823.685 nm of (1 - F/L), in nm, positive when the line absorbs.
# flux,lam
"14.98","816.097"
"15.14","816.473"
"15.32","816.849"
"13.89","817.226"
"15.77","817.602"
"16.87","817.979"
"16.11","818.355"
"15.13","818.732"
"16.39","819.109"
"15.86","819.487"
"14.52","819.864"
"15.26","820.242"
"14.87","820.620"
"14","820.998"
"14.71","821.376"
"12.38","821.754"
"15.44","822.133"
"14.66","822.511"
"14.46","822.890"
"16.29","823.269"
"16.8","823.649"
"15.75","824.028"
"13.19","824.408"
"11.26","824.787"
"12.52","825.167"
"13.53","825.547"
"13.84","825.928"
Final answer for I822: -0.23 nm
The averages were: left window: 15.6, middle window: 14.8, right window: 12.7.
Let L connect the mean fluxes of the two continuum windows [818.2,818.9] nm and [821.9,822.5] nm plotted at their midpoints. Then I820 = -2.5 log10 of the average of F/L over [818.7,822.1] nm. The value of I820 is 0.04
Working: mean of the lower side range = 15.6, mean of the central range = 14.8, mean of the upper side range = 15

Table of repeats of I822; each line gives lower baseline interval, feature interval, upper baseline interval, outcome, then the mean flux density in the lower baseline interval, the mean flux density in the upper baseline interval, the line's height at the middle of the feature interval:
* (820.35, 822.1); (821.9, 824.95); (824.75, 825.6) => -0.34 nm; 14.2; 12.5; 13.2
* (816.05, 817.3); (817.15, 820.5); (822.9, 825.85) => -0.20 nm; 14.9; 14.2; 14.7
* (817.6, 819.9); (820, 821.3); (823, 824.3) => 0.10 nm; 15.9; 16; 15.9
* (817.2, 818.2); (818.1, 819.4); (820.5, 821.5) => -0.05 nm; 15.8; 14.5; 15.4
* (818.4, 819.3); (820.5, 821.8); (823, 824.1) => 0.15 nm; 15.8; 16.2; 16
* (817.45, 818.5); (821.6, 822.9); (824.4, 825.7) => -0.02 nm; 16.3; 12.5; 14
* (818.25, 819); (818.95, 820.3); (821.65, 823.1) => -0.02 nm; 15.6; 14.4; 15.3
